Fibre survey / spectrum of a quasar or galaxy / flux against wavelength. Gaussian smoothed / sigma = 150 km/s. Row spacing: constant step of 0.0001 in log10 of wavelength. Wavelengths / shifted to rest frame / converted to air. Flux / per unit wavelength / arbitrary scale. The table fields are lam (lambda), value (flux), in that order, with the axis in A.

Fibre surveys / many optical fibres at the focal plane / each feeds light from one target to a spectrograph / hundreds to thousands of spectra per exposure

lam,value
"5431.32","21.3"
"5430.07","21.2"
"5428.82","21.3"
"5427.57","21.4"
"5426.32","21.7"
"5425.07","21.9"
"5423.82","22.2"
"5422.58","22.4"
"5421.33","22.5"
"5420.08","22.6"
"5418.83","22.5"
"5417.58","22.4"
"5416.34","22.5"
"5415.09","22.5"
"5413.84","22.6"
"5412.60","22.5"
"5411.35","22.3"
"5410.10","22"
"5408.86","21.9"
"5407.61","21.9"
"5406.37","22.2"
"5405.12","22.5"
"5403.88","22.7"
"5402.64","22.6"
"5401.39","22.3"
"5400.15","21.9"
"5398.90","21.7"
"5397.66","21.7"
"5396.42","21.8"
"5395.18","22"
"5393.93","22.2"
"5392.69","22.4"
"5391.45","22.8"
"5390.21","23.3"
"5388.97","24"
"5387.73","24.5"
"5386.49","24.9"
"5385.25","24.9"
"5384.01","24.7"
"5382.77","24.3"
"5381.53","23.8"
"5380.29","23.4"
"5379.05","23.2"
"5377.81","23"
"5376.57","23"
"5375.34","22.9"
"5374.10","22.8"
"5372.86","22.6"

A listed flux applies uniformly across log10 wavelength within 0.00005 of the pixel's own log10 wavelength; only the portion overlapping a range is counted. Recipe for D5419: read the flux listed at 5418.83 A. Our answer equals 22.5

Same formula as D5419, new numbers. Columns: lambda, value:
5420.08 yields 22.6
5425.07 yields 21.9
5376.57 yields 23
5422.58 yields 22.4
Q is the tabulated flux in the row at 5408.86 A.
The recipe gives 21.9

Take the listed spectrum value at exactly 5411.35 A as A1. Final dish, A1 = 22.3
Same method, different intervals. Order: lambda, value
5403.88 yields 22.7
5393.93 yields 22.2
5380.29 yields 23.4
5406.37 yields 22.2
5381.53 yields 23.8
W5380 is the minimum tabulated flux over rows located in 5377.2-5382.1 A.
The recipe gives 23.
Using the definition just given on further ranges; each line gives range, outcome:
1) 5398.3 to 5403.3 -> 21.7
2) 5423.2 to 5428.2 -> 21.4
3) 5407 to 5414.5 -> 21.9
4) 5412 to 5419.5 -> 22.4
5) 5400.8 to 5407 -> 22.2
